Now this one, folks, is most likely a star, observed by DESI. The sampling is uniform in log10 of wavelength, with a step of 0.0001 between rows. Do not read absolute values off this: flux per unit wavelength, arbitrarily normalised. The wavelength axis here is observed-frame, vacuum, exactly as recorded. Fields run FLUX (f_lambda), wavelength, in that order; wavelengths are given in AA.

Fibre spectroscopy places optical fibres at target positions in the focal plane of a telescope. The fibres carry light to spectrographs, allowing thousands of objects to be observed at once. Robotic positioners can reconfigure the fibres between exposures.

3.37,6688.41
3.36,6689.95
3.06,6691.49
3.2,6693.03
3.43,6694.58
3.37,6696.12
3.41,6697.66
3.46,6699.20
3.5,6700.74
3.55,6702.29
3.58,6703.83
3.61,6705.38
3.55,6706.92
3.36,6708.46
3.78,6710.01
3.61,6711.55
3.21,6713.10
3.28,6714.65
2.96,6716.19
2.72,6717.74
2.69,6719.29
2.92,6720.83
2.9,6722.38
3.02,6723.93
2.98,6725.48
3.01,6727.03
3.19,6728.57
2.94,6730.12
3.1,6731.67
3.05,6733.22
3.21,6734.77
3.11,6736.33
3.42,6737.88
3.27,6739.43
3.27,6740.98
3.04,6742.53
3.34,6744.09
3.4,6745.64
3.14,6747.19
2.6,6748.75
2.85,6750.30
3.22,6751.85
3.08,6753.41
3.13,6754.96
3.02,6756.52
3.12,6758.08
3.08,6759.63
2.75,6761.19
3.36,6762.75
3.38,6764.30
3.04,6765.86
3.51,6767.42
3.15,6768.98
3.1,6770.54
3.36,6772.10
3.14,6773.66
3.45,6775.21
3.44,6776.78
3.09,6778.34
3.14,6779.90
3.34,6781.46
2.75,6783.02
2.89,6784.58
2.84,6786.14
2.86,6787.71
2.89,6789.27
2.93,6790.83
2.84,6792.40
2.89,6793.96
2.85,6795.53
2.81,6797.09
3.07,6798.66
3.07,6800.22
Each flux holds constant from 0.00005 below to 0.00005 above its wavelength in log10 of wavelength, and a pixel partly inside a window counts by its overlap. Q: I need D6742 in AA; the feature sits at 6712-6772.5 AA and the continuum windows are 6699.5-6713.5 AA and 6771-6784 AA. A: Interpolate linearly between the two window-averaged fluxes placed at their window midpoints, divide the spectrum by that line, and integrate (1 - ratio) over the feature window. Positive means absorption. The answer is 4.7 AA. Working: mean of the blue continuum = 3.53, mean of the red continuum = 3.21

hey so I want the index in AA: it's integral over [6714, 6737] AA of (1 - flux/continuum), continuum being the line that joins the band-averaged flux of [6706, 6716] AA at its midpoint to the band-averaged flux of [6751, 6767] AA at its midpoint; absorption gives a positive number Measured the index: 2.3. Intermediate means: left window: 3.44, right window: 3.13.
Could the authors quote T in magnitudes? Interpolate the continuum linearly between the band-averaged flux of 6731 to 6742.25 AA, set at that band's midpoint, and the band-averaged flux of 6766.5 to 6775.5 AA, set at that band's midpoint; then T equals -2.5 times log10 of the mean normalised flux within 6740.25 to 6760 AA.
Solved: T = 0.04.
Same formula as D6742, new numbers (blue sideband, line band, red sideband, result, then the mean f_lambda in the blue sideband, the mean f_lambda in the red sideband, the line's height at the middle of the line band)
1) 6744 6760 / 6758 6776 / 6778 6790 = -1.1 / 3.08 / 2.97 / 3.03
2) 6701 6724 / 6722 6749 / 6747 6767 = 0.3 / 3.26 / 3.06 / 3.16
